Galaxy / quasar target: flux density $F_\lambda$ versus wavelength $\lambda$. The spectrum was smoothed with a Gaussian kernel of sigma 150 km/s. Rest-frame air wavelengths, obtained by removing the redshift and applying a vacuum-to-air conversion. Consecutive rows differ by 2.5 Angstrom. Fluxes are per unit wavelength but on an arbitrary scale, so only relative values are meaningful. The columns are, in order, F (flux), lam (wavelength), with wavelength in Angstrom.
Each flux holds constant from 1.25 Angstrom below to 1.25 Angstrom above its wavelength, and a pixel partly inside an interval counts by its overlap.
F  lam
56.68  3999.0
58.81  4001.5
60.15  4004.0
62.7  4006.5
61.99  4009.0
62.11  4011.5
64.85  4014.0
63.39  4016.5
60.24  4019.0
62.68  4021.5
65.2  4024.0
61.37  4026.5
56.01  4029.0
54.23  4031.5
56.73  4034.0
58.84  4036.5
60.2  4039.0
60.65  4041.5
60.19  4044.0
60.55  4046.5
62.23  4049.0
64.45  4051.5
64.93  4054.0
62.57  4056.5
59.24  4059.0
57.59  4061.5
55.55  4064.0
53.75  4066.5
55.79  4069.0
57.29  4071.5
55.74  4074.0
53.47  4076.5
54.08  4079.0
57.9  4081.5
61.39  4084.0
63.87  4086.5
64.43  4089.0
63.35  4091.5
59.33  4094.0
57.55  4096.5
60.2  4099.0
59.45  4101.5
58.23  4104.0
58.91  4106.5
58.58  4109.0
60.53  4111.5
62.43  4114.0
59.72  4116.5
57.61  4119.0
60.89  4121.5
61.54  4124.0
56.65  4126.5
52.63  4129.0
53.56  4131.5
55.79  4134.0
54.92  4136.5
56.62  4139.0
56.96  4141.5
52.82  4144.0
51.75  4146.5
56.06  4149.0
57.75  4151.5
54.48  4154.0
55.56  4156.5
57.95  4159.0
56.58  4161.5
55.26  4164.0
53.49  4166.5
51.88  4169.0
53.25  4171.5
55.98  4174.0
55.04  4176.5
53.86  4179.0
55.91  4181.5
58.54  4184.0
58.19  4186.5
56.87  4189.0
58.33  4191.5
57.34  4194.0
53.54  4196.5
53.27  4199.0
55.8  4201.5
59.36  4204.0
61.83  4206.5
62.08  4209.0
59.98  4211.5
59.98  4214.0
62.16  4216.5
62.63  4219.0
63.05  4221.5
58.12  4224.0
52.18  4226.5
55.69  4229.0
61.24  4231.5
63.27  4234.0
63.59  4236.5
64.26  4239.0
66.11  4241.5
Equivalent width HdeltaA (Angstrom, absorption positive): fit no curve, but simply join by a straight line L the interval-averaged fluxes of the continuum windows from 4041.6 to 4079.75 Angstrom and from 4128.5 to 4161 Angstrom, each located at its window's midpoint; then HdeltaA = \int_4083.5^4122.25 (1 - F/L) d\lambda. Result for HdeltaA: -2.35 Angstrom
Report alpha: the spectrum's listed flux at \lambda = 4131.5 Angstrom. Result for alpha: 53.56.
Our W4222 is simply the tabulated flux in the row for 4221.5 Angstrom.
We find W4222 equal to 63.05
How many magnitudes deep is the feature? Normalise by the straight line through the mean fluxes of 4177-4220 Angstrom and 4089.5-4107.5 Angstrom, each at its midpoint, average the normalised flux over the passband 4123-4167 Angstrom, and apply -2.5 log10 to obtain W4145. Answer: 0.07 mag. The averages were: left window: 59.8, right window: 58.1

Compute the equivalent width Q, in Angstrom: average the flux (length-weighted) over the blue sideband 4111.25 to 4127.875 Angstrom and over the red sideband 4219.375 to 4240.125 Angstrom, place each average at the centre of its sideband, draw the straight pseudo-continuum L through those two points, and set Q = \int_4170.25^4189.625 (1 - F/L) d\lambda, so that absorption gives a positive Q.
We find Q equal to 1.3 Angstrom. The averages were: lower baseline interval 59.8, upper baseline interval 60.3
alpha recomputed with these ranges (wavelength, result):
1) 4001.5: 58.81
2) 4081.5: 57.9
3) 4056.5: 62.57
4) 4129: 52.63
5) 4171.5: 53.25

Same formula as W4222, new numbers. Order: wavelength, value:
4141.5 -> 56.96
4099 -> 60.2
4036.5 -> 58.84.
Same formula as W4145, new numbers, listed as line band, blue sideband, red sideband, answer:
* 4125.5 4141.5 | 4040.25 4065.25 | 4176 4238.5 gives 0.08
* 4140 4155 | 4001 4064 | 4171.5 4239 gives 0.08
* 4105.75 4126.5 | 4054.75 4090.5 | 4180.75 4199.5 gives -0.04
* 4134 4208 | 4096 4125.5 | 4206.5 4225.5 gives 0.09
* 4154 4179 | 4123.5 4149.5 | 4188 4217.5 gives 0.03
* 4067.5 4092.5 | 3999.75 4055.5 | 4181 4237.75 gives 0.03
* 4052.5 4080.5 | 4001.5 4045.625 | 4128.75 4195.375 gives 0.03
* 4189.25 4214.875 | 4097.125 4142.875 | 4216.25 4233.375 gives 0.02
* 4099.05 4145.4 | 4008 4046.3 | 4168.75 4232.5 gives 0.02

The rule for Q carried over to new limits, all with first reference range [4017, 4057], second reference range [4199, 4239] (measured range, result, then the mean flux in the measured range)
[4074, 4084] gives 0.75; 56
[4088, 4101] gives -0.07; 60.8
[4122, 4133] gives 0.72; 56.4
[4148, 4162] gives 0.89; 56.4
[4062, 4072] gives 0.82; 55.6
